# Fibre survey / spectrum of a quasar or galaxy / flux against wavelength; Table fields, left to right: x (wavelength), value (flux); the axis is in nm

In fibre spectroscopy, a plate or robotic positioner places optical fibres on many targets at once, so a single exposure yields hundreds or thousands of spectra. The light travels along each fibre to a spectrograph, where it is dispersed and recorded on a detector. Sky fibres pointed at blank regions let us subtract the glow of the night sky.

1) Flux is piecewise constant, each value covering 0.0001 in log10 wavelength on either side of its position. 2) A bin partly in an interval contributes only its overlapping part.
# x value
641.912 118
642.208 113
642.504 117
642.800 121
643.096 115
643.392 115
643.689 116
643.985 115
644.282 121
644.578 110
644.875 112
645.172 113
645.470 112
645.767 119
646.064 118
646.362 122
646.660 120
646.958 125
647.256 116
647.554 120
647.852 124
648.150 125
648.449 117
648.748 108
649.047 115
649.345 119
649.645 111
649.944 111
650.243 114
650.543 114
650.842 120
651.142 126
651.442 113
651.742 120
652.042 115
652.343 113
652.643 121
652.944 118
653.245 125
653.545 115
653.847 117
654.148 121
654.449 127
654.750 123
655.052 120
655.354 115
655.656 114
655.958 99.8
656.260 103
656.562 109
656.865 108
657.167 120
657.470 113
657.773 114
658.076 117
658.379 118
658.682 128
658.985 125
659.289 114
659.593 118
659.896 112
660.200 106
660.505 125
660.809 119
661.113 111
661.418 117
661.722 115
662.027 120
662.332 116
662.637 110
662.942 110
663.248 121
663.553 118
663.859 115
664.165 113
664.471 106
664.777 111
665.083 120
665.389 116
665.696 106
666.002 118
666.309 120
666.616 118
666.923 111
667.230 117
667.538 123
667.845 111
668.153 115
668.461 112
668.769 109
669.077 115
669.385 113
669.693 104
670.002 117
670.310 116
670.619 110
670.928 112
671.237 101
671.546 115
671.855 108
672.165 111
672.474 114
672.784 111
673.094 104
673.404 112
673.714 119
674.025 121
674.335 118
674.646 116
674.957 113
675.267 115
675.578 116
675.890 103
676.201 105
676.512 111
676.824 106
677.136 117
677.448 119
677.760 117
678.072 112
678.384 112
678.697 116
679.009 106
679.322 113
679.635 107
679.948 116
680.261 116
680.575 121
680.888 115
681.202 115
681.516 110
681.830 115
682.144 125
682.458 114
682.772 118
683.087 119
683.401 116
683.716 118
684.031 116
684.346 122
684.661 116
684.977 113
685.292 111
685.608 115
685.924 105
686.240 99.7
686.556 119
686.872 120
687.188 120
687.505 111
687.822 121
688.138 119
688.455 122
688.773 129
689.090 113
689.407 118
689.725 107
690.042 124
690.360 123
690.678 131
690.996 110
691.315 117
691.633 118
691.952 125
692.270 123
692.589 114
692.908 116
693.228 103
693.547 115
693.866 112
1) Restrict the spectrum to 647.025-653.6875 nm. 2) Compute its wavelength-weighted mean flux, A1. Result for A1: 117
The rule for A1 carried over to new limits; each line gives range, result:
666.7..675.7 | 113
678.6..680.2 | 112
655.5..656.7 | 106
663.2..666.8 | 115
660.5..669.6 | 115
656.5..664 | 116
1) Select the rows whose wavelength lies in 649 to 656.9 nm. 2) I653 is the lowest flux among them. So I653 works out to 99.8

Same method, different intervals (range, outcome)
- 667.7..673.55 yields 101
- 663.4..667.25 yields 106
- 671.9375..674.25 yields 104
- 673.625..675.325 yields 113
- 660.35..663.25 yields 110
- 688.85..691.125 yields 107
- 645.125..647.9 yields 112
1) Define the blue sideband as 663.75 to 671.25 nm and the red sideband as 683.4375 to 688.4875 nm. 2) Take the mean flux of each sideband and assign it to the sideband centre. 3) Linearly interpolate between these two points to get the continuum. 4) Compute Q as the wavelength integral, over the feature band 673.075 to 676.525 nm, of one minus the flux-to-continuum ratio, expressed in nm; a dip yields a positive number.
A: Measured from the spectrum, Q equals 0.03 nm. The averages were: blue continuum 113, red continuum 115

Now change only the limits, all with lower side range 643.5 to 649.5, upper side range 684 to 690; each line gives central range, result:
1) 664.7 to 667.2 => 0.029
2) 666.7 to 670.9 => 0.113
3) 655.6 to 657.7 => 0.133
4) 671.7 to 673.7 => 0.098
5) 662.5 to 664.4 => 0.041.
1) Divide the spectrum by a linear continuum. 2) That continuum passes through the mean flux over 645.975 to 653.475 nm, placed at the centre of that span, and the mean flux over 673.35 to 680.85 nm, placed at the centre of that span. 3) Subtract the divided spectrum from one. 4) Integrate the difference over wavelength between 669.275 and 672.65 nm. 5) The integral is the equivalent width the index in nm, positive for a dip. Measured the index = 0.11 nm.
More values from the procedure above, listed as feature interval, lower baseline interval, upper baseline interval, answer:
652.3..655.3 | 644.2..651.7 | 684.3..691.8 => -0.080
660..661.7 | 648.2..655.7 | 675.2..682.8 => 0.010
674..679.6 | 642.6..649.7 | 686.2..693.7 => 0.225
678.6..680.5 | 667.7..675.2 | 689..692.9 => 0.040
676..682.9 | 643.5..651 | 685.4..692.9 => 0.204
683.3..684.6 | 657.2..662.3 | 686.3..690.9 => 0.010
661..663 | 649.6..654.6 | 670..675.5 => 0.019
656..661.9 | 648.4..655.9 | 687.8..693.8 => 0.109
